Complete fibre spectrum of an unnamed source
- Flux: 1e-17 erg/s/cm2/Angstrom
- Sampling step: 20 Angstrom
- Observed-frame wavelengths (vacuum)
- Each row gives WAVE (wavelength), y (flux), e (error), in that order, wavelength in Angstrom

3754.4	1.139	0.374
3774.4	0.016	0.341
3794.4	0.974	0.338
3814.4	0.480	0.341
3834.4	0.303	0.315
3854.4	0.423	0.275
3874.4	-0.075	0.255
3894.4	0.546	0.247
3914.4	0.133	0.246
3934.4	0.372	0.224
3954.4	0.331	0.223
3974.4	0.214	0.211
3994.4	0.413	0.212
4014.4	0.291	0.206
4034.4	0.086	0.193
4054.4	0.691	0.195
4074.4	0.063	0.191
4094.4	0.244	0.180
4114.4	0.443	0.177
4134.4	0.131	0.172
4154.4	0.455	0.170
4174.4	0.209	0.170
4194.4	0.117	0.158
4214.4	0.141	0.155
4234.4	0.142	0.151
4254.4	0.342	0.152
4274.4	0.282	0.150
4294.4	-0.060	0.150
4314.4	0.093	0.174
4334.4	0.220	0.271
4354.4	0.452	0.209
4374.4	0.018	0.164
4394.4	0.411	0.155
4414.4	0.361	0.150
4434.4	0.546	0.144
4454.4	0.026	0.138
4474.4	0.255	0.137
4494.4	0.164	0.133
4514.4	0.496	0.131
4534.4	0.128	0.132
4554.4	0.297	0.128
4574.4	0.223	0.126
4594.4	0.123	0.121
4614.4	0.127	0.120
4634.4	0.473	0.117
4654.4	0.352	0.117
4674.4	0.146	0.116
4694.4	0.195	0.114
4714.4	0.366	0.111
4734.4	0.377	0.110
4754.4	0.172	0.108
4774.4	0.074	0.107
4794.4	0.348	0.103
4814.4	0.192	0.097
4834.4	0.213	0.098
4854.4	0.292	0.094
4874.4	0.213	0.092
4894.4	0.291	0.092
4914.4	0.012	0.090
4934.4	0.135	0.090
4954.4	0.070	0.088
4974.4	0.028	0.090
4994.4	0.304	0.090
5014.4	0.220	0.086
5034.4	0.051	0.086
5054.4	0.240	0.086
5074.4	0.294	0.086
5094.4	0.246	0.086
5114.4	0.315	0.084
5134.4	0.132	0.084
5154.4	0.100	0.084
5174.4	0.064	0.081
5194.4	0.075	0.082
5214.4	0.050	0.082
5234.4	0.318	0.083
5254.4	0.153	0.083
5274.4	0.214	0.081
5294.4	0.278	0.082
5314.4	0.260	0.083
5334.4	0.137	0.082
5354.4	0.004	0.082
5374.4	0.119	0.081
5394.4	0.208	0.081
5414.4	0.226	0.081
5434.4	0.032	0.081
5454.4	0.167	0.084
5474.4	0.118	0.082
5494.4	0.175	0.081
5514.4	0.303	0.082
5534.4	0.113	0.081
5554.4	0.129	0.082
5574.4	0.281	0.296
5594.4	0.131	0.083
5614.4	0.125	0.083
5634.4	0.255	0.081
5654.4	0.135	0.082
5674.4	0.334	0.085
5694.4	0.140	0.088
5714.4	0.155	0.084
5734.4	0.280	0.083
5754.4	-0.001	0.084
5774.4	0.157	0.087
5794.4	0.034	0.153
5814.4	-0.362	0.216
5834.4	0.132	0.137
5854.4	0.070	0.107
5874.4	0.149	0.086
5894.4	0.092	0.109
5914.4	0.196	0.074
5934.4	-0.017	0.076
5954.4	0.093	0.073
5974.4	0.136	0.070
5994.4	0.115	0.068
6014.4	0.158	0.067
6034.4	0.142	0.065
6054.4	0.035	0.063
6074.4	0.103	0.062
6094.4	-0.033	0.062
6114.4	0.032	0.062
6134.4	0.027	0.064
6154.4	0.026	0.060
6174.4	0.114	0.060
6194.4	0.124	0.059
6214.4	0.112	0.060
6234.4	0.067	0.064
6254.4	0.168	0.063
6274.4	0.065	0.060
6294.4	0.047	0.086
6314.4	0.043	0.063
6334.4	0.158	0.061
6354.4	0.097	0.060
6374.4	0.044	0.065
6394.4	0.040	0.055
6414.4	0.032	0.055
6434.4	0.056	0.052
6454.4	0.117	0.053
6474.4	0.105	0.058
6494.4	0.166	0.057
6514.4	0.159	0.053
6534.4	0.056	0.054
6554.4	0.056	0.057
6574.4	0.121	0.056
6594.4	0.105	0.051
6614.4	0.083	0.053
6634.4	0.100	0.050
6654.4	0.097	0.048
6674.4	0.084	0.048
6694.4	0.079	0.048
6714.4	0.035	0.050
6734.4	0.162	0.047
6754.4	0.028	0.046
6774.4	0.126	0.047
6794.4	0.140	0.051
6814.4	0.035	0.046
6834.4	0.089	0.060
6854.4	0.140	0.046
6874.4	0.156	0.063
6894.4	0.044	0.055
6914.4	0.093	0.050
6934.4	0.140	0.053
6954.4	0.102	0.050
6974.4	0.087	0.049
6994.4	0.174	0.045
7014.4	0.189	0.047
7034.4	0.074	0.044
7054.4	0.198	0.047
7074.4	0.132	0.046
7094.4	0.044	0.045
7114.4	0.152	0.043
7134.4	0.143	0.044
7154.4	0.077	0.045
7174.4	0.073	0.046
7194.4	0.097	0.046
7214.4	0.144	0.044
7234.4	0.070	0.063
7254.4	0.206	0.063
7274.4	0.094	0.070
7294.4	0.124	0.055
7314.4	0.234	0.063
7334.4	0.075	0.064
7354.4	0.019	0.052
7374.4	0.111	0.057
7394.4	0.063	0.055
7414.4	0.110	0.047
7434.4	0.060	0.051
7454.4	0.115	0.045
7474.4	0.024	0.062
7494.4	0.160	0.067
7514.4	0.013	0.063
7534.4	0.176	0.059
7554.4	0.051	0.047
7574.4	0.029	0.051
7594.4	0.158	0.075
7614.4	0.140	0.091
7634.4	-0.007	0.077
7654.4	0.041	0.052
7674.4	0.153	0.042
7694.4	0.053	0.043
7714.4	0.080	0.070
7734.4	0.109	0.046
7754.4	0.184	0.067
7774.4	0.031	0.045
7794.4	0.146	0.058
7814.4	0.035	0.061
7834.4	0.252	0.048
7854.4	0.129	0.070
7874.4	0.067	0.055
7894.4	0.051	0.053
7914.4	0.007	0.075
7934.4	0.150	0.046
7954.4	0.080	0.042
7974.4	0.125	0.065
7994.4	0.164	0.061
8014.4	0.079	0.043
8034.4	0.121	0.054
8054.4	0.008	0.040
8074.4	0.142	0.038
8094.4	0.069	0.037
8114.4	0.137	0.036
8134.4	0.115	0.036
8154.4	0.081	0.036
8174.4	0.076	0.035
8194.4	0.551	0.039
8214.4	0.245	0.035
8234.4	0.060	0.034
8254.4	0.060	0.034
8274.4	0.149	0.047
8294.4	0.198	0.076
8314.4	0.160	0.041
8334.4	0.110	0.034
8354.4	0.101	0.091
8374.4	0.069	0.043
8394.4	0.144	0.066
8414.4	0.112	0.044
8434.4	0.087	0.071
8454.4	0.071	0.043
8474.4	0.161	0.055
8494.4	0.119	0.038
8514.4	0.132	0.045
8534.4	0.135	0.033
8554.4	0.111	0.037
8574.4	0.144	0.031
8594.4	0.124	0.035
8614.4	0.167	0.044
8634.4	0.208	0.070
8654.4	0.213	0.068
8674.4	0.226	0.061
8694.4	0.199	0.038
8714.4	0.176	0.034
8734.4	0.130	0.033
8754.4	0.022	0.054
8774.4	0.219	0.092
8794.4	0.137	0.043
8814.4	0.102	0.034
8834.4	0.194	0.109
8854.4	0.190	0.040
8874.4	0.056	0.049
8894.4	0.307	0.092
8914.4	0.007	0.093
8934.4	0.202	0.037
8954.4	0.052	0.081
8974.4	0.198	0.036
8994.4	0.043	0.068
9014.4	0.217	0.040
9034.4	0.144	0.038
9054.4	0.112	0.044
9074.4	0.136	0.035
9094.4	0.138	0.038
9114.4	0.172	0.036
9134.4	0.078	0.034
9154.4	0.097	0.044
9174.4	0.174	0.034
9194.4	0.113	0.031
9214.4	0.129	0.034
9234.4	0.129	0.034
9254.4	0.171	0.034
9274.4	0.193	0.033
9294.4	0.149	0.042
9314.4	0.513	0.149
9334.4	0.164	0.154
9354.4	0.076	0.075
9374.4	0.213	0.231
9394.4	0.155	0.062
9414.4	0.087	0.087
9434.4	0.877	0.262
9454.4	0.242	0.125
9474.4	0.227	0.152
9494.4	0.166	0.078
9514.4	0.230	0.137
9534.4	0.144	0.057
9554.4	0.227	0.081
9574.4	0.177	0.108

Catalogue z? 1.200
